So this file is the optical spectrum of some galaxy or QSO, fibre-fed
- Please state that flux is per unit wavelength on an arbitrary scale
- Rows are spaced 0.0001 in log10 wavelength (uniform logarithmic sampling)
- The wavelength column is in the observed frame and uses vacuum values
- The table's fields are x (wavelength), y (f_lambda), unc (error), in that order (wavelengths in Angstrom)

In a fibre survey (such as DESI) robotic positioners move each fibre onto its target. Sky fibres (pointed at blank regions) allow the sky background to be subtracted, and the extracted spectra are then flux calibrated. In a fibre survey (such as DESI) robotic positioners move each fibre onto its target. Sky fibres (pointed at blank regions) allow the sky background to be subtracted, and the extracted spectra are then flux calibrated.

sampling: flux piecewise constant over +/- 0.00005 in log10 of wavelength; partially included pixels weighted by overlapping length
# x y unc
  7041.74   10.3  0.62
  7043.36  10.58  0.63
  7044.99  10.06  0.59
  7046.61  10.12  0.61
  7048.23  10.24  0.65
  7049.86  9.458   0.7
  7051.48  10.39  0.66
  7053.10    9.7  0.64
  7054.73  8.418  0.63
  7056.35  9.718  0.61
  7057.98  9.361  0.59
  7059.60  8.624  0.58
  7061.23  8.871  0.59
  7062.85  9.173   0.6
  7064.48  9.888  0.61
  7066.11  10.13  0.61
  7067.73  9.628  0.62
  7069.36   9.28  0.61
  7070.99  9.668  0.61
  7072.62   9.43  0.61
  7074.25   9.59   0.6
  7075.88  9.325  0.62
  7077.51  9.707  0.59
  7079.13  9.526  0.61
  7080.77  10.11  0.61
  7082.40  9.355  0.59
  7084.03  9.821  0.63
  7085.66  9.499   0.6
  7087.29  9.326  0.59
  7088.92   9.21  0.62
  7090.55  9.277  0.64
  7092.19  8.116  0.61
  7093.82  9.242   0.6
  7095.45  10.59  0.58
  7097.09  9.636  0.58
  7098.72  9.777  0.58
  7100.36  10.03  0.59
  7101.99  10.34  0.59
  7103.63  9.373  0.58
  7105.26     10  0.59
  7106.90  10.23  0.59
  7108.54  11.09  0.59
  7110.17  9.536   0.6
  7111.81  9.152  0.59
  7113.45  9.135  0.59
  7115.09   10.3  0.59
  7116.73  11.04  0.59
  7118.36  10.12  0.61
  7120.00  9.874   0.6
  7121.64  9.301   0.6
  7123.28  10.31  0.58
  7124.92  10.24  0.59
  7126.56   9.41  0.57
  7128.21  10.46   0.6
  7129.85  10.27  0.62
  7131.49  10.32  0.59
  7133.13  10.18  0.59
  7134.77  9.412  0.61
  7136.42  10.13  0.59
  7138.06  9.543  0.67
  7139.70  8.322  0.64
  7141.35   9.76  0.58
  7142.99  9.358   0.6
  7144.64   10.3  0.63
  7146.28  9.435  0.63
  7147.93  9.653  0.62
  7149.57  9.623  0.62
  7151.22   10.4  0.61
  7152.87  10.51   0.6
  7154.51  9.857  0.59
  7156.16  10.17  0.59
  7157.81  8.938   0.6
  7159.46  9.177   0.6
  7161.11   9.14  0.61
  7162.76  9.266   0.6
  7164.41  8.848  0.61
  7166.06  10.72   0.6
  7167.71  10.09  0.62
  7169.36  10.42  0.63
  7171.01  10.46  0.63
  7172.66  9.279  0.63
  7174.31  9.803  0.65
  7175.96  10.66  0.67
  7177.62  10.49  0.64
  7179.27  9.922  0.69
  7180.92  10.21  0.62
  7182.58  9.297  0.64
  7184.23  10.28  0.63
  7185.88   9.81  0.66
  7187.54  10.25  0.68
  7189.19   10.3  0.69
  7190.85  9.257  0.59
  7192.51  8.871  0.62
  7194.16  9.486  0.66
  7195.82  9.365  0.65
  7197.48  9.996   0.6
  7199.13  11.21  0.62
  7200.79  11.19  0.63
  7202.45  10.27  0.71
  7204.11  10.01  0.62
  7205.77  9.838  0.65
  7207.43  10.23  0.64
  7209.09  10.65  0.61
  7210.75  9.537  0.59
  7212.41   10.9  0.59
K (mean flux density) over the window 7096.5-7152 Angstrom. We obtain 9.89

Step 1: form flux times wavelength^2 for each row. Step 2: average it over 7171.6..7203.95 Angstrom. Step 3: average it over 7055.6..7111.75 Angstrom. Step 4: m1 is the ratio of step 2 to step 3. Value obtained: 1.07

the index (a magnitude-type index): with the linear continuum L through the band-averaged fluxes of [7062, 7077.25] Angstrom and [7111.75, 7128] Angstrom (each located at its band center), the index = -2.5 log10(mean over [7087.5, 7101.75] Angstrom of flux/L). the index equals 0.03 mag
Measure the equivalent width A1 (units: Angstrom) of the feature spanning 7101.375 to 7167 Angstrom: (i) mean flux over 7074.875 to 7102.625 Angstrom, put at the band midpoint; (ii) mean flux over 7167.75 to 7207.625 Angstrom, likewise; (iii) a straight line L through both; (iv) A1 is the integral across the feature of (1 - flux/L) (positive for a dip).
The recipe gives -0.3 Angstrom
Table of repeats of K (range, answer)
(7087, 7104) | 9.55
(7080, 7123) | 9.76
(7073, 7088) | 9.58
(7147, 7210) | 9.94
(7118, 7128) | 9.89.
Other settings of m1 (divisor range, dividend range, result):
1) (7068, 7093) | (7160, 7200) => 1.08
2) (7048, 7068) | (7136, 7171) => 1.05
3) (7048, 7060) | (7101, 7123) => 1.07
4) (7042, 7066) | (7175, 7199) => 1.07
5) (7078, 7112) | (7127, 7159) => 1.03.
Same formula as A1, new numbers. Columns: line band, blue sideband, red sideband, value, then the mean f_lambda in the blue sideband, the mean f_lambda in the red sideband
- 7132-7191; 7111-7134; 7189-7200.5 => 0.5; 10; 9.82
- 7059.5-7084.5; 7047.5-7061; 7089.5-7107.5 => 0.0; 9.45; 9.68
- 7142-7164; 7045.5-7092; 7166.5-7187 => 0.6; 9.51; 10.1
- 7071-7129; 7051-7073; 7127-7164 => -1.1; 9.43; 9.72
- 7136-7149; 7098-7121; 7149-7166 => 0.3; 10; 9.64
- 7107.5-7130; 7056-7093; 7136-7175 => -1.0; 9.41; 9.71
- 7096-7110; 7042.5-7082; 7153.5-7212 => -0.5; 9.62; 9.93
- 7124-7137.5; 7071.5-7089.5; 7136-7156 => -0.5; 9.54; 9.75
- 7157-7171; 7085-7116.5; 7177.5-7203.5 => 0.4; 9.7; 10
